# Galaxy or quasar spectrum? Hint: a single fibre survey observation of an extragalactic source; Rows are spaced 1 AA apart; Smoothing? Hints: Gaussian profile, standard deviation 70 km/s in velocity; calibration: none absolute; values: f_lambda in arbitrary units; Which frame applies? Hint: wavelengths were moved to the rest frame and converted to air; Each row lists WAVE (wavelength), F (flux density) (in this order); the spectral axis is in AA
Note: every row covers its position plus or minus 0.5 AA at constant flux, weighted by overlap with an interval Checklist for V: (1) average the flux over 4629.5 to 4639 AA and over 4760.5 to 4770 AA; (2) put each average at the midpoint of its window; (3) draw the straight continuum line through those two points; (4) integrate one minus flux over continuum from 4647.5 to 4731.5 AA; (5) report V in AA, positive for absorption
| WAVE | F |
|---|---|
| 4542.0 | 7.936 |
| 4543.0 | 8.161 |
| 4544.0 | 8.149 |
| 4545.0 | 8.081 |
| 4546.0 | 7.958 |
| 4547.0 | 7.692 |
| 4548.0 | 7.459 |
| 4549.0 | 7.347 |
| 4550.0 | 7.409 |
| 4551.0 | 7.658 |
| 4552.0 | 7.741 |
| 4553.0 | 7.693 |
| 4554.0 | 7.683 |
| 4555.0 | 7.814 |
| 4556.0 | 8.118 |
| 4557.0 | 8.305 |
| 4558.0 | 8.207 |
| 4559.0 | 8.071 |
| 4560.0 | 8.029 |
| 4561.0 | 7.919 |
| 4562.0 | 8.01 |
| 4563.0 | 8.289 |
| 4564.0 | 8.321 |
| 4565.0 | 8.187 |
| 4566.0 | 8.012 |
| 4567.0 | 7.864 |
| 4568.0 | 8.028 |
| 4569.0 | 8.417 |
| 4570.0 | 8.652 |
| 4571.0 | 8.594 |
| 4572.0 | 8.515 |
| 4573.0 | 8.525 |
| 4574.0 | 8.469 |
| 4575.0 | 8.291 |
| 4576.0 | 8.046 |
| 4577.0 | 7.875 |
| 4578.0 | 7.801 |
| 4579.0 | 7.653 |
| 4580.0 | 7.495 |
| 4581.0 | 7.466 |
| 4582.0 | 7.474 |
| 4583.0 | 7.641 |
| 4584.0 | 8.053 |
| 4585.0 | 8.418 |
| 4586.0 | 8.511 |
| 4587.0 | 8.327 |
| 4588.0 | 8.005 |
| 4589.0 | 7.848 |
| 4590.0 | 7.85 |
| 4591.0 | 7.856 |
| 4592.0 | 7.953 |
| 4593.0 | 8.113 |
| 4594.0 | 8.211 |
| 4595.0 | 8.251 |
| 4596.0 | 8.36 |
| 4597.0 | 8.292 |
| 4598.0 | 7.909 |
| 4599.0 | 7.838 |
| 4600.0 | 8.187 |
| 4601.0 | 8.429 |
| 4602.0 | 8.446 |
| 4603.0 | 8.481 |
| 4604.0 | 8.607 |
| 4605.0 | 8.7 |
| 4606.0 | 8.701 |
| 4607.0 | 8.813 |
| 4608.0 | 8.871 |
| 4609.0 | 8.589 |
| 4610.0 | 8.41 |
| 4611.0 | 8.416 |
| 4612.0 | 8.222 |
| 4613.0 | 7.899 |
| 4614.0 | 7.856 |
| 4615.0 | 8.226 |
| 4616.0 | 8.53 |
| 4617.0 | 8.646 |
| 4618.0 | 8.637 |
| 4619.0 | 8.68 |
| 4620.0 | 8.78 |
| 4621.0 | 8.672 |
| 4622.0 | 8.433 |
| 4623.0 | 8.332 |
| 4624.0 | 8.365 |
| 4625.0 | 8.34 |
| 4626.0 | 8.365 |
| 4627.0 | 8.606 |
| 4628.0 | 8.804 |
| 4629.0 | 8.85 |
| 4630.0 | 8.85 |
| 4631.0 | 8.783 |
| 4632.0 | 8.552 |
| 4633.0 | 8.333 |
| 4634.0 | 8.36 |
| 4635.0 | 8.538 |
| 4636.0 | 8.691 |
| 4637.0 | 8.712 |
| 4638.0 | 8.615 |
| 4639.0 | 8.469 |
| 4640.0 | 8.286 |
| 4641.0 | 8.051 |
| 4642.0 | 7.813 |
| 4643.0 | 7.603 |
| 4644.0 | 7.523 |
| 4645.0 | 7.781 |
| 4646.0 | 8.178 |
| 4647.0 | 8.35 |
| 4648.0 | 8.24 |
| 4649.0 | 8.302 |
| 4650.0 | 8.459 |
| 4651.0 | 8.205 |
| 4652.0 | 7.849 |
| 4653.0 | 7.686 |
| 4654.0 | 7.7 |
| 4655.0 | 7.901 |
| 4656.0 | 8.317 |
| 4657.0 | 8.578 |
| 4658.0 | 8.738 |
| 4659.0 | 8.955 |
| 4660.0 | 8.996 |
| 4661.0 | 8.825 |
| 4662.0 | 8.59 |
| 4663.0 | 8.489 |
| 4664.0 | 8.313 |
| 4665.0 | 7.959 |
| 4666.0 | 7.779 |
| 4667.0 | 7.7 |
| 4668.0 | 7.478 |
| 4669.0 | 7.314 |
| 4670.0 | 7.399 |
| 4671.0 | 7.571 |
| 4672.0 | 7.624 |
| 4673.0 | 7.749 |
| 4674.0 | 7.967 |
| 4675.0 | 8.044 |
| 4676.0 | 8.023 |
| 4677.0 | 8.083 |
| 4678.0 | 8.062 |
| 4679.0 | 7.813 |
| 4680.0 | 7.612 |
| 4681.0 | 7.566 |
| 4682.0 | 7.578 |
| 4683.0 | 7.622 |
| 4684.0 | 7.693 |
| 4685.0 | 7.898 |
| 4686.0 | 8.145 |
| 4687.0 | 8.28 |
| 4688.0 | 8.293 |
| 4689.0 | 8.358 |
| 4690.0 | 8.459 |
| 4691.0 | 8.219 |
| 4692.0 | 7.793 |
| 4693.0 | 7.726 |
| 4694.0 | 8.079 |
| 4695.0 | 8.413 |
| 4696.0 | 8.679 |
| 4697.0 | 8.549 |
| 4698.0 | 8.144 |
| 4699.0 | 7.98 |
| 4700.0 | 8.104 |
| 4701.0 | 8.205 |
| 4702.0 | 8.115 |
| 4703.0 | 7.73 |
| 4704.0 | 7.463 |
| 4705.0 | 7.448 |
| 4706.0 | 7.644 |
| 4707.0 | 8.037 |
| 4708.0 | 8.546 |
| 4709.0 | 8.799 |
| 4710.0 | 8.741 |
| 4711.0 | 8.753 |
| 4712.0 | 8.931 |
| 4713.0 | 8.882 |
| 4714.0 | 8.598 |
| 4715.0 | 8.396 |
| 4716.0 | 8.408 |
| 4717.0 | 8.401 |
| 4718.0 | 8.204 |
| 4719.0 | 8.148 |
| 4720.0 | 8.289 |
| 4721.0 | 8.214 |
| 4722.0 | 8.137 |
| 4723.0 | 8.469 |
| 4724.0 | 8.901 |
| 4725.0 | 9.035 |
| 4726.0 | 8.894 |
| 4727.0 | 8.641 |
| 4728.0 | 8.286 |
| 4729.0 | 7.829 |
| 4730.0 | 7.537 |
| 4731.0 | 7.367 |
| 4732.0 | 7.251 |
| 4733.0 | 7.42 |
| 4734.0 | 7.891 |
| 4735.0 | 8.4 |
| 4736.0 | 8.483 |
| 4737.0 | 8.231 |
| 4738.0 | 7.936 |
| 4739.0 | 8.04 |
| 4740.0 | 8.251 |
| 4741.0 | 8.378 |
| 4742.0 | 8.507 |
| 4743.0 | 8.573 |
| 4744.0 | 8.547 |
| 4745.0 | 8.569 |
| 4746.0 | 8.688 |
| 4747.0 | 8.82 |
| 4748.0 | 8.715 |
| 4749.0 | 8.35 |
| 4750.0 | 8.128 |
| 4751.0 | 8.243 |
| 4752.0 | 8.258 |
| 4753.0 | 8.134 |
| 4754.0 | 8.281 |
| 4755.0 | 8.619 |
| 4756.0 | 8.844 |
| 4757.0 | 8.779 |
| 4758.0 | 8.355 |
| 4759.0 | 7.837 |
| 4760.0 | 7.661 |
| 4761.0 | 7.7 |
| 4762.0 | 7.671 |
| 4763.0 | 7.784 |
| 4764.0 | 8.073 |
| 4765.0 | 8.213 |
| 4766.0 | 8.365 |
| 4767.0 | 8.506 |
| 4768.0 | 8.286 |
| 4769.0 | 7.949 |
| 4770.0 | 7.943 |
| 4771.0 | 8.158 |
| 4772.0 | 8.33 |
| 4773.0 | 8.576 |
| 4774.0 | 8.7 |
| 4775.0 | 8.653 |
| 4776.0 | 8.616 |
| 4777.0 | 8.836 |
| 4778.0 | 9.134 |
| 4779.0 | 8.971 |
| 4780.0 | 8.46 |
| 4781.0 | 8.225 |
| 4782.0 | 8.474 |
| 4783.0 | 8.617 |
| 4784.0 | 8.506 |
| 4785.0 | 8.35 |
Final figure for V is 2.13 AA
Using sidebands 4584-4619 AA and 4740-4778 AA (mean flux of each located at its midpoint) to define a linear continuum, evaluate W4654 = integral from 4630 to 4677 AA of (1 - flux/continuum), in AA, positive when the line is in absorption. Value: 0.9 AA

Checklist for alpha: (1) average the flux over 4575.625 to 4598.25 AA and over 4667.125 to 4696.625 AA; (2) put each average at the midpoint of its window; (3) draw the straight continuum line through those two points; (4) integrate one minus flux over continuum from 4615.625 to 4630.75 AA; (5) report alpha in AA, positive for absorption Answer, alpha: -1.2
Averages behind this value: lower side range 7.97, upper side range 7.92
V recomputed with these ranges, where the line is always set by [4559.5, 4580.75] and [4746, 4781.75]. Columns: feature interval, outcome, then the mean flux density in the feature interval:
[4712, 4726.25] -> -0.3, 8.51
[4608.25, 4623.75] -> -0.5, 8.43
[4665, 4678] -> 0.8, 7.75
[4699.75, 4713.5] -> 0.1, 8.25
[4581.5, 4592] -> 0.2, 8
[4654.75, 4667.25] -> -0.3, 8.42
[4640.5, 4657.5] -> 0.4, 8.03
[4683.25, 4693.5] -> 0.2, 8.08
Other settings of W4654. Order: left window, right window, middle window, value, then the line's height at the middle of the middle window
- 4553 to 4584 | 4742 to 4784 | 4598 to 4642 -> -1.80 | 8.14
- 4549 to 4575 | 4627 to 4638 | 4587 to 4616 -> 0.46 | 8.4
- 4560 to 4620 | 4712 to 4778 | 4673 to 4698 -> 0.71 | 8.27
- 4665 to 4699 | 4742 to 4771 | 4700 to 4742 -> -0.59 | 8.12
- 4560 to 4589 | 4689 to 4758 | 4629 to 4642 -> -0.53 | 8.17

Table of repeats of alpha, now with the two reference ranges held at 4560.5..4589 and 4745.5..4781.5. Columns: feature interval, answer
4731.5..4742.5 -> 0.3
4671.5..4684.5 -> 0.7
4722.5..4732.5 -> 0.1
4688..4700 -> 0.1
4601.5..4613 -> -0.6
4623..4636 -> -0.6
